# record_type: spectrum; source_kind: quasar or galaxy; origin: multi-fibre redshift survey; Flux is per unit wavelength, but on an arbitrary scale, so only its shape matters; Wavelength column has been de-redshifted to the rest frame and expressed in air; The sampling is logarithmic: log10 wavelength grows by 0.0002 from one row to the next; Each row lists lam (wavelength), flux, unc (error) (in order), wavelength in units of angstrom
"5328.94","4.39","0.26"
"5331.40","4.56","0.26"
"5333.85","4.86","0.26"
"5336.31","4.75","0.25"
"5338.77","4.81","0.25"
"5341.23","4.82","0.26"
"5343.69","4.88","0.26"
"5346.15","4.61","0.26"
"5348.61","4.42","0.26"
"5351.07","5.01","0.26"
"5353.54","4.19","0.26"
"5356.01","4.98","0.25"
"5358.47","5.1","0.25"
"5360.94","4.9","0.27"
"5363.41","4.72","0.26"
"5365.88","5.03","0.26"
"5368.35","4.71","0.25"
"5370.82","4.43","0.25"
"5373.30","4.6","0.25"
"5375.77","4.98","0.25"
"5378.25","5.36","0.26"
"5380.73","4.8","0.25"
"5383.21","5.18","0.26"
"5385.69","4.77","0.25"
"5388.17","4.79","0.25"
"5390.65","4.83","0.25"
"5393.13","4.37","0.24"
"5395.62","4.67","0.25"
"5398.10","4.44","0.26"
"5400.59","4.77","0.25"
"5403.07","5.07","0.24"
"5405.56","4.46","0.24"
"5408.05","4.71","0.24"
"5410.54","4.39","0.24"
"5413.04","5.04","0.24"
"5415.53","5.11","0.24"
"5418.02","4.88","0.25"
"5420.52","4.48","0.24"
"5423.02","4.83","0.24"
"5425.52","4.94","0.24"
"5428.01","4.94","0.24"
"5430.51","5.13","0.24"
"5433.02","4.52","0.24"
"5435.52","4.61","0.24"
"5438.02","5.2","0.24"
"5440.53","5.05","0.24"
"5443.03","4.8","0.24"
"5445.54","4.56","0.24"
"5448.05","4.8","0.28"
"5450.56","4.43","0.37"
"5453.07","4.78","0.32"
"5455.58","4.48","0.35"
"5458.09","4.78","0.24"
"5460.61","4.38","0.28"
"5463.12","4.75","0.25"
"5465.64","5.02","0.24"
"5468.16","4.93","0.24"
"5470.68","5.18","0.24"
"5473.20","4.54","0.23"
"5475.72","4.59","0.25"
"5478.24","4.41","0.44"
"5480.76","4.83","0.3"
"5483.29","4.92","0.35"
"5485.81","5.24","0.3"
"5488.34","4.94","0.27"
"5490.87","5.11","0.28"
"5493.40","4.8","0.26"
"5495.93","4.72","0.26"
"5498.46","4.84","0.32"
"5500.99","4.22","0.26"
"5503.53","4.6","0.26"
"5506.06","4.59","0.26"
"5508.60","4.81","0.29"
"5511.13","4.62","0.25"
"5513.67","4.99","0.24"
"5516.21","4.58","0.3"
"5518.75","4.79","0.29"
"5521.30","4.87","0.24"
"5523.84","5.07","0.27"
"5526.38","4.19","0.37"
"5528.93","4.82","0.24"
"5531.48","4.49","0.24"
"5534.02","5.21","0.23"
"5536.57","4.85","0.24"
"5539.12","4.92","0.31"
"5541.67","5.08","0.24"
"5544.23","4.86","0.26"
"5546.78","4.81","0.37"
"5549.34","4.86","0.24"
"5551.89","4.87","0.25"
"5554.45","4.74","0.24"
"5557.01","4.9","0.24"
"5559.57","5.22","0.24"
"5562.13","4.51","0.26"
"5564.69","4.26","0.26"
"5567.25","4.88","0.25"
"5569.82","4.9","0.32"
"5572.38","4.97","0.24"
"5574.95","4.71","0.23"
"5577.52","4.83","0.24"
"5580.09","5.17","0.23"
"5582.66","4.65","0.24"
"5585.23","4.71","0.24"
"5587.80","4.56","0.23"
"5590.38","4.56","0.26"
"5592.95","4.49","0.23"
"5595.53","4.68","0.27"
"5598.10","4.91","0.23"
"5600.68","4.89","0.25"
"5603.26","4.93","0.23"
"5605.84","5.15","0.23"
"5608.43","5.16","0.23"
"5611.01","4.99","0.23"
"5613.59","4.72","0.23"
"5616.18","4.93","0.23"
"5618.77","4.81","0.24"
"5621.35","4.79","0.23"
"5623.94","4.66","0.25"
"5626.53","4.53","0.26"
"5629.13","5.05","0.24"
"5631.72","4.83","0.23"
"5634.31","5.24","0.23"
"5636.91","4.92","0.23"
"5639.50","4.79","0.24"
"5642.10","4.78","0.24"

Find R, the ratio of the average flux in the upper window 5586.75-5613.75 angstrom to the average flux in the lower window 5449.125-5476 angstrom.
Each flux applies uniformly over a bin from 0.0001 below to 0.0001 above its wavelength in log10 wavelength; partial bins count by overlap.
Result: 1.02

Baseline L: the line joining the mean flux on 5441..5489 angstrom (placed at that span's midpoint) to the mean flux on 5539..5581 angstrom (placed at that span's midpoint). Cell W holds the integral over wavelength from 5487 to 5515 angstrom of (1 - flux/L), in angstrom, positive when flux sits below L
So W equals 0.2 angstrom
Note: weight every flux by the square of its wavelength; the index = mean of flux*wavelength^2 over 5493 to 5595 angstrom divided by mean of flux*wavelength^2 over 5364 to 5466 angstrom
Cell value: 1.0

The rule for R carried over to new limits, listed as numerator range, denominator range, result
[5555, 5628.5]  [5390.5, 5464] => 1.01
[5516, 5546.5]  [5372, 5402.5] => 1.00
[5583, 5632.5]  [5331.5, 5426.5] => 1.01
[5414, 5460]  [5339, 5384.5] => 0.99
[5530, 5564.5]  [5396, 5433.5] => 1.01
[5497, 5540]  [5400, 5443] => 0.98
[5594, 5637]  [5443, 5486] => 1.03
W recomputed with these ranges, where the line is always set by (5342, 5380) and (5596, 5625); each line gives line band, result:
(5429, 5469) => 0.6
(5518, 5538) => 0.3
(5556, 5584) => 0.4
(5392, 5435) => 0.6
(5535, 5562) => -0.1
